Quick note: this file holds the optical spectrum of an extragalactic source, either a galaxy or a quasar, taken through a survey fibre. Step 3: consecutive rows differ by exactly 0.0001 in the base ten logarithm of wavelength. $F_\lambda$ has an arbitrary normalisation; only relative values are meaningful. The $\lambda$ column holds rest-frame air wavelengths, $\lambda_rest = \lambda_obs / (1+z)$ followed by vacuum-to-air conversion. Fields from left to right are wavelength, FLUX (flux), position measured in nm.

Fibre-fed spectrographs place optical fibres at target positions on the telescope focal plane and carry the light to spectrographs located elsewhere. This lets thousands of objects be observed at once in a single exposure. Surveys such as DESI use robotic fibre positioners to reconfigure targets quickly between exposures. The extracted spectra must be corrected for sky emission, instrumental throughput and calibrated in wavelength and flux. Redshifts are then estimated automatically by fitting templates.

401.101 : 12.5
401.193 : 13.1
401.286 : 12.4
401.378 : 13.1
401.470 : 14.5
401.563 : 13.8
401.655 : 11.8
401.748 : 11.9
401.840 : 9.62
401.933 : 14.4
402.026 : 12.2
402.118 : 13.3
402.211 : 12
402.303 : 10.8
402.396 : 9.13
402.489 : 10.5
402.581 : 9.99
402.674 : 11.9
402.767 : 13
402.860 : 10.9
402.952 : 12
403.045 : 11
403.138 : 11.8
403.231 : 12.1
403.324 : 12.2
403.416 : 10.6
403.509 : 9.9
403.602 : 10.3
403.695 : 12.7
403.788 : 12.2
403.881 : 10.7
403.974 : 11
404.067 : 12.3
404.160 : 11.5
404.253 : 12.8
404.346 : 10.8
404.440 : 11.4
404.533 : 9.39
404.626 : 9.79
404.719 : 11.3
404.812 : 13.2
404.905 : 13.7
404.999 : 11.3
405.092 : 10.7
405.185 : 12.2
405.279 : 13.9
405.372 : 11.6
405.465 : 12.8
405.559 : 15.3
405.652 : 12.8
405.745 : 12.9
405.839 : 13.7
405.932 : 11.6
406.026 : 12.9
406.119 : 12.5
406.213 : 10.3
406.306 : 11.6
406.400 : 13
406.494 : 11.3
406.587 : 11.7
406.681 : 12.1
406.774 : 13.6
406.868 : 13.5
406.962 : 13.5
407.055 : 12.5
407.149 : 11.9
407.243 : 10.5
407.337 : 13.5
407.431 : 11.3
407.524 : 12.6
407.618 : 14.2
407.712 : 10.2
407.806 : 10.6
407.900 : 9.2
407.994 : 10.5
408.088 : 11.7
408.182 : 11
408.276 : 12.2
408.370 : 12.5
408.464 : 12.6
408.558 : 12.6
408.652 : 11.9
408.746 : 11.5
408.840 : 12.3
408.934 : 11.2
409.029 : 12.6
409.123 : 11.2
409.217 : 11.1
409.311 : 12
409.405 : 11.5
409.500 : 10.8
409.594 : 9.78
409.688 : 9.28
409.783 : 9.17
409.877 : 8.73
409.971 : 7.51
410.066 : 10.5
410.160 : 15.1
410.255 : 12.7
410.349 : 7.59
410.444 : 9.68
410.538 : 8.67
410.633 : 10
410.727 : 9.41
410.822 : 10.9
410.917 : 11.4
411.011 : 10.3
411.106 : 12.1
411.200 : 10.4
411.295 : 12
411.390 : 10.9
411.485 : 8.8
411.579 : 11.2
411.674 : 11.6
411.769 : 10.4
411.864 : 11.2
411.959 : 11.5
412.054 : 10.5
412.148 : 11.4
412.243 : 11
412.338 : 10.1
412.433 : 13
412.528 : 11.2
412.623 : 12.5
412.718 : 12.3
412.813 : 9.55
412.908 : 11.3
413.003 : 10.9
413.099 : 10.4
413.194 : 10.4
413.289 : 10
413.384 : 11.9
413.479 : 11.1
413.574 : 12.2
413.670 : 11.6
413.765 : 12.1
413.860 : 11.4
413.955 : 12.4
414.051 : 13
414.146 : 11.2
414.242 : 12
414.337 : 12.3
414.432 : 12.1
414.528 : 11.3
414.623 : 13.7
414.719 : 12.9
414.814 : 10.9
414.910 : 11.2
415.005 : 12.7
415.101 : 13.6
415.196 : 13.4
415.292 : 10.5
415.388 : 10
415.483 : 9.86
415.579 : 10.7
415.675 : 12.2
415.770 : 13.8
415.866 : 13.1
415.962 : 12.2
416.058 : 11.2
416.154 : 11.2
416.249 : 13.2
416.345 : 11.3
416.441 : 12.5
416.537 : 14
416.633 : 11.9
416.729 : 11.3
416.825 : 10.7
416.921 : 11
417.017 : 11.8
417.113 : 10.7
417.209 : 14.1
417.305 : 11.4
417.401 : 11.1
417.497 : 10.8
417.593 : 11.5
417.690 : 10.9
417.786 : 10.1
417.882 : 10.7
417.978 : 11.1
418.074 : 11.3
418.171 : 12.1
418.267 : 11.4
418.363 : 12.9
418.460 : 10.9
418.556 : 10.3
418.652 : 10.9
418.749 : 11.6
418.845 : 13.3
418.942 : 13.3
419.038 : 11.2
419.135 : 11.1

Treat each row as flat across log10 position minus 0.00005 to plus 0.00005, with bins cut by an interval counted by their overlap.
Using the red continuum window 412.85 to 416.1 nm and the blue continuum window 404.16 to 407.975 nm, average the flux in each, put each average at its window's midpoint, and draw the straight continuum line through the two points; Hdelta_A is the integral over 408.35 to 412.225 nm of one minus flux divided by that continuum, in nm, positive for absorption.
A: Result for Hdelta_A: 0.33 nm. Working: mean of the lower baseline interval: 12.1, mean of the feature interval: 10.9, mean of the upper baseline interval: 11.7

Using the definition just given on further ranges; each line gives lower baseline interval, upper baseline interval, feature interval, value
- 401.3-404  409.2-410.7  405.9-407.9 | -0.23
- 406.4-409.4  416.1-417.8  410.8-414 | 0.17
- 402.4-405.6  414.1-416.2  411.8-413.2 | 0.08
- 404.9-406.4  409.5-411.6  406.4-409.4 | -0.12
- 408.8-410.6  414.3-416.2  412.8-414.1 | 0.02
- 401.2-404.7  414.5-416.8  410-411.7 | 0.17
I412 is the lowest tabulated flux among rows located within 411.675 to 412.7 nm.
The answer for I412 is 10.1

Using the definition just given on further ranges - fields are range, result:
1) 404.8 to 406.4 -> 10.3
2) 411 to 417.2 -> 8.8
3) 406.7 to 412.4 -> 7.51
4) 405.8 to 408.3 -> 9.2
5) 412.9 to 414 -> 10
